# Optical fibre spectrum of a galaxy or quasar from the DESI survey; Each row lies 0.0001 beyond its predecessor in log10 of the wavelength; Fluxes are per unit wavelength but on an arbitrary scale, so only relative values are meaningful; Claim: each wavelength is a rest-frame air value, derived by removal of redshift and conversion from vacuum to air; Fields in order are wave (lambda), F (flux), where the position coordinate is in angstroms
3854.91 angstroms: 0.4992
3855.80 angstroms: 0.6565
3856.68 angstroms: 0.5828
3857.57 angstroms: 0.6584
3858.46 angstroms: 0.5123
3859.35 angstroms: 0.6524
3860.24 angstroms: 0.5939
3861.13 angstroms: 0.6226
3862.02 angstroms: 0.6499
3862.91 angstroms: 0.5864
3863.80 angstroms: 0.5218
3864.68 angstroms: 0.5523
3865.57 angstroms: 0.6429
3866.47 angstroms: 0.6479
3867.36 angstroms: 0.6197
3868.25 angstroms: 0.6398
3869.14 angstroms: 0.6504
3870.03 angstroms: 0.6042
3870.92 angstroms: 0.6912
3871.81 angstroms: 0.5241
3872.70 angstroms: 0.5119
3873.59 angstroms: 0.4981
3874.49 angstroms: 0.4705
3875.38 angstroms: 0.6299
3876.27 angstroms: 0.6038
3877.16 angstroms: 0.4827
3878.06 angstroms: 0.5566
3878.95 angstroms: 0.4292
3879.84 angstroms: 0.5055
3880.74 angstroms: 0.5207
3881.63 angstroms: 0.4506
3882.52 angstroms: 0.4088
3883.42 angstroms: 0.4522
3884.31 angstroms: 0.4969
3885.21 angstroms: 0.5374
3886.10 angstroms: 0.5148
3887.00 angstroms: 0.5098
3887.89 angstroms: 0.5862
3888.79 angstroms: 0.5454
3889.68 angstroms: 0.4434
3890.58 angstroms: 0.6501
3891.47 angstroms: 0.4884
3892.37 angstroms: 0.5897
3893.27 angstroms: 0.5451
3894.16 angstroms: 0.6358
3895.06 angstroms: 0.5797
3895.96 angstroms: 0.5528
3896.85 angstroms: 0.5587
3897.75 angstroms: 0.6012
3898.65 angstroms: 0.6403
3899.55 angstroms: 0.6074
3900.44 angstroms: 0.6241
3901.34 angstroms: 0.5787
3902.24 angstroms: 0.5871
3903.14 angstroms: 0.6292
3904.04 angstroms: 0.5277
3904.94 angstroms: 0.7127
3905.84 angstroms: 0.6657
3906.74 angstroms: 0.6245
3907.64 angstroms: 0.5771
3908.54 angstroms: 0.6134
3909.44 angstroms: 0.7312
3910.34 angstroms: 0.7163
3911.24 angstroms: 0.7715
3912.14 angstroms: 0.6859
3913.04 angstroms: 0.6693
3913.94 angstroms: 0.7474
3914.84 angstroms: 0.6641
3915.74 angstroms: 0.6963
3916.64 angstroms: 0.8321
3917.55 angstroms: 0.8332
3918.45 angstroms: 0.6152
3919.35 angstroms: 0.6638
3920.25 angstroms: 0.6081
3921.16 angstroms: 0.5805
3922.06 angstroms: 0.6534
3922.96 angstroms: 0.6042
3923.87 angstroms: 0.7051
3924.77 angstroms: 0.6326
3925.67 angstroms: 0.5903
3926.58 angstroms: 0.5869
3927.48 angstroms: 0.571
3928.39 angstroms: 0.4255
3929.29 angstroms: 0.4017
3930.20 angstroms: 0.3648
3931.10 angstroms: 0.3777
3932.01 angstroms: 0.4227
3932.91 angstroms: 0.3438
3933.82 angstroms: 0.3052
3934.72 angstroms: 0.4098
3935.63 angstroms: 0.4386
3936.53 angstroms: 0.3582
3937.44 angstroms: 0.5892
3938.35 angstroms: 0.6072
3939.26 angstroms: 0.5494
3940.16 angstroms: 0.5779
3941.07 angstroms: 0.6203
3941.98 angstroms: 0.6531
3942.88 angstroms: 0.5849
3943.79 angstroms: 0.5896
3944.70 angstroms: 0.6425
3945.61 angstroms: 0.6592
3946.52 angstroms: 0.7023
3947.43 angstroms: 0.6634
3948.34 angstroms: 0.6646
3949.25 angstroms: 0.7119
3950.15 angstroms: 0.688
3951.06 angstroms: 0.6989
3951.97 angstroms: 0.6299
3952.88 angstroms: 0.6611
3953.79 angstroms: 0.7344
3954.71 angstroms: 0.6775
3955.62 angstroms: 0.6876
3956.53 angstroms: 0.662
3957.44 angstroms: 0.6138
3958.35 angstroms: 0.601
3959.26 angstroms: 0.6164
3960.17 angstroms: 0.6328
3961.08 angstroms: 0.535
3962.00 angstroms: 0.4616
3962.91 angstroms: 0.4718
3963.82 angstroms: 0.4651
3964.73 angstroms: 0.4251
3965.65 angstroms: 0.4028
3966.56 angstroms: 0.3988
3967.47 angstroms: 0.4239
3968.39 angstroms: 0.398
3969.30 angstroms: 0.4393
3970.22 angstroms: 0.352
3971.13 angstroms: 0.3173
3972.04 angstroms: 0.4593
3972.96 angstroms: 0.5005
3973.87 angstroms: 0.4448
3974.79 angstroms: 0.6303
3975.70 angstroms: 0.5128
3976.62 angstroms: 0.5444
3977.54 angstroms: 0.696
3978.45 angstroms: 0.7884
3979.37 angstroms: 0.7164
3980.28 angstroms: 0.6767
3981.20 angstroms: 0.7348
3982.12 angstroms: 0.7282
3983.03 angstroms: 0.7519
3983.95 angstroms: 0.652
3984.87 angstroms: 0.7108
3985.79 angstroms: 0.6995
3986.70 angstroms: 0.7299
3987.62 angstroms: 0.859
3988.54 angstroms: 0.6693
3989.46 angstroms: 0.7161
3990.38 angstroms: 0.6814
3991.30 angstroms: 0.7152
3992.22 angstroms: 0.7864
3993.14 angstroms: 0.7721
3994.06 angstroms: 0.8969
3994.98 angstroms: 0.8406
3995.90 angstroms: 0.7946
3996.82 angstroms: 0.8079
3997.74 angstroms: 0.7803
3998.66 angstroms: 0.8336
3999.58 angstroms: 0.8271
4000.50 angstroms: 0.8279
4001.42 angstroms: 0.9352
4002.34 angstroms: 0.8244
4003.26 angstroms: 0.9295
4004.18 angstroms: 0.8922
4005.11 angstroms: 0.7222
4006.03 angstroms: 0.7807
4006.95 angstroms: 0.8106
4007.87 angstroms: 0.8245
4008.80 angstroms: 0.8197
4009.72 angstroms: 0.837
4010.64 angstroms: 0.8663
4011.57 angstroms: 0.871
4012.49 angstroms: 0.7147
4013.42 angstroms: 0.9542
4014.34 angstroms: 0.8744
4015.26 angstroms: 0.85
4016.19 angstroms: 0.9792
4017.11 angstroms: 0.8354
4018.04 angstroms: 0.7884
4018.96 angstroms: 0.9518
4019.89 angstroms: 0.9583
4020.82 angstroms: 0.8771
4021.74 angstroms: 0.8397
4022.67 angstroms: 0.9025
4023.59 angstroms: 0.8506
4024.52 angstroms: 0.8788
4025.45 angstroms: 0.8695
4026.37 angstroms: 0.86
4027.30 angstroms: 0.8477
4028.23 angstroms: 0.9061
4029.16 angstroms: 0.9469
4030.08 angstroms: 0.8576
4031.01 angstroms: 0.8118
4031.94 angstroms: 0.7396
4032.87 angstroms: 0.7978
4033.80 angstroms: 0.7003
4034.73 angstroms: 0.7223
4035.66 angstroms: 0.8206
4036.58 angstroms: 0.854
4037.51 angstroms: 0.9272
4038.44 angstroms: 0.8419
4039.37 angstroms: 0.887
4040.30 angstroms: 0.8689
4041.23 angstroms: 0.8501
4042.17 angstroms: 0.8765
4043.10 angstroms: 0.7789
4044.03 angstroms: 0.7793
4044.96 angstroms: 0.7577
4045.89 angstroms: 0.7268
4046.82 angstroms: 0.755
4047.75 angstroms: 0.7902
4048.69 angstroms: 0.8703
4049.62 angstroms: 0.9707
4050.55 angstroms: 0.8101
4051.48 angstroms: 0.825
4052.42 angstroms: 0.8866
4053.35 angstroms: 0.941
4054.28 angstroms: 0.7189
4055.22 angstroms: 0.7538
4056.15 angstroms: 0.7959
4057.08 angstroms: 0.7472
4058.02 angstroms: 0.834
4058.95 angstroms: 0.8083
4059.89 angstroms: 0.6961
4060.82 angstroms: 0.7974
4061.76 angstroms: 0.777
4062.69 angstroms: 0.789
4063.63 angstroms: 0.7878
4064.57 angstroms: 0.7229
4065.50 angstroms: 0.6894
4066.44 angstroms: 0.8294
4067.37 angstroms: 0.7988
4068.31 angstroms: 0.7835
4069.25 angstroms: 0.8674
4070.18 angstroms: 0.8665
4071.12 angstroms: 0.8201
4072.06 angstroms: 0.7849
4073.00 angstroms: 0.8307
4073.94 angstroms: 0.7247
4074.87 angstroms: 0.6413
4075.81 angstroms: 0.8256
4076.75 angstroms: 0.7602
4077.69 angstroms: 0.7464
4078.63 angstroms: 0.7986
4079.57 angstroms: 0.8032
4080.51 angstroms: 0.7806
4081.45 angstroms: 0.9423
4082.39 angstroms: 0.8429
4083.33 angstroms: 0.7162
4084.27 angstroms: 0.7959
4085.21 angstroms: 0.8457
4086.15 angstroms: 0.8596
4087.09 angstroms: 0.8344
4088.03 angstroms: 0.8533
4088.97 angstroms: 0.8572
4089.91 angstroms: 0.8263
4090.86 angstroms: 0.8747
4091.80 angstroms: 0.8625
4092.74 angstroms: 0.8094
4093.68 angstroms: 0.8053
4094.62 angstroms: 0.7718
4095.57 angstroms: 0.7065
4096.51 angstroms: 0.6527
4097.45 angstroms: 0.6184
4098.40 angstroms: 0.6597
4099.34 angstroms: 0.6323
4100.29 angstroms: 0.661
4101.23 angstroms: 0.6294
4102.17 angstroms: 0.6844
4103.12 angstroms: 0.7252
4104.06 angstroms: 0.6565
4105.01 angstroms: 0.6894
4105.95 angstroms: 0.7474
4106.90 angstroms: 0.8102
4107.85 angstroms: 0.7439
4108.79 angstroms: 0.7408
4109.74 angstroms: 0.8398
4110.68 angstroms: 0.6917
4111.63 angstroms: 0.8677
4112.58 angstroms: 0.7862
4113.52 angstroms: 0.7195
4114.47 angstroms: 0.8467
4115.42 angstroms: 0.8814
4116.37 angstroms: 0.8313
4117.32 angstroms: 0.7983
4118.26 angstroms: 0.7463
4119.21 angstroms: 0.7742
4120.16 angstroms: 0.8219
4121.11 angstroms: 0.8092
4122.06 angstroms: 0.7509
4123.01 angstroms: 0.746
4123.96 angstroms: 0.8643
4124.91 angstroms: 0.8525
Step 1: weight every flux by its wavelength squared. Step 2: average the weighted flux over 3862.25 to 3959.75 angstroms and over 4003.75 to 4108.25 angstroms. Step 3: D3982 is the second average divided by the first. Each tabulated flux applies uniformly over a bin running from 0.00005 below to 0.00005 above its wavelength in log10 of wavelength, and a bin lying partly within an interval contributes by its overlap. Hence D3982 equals 1.5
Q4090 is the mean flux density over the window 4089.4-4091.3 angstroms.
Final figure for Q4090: 0.847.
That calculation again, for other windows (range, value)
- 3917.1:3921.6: 0.66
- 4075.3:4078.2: 0.774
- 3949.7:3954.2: 0.683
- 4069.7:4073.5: 0.824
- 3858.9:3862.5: 0.628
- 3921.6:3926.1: 0.638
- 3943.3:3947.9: 0.65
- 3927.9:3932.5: 0.399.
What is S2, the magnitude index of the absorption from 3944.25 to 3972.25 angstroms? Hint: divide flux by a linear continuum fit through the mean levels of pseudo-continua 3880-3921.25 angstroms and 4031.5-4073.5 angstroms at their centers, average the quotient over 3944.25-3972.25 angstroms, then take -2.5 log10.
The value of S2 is 0.20 mag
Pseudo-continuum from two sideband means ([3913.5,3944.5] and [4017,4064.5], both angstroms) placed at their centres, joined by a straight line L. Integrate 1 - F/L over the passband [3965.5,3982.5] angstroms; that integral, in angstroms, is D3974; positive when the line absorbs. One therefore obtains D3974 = 3.45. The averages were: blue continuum 0.565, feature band 0.537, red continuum 0.828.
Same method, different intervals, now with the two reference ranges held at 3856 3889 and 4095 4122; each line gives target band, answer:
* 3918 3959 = 2.01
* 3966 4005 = -2.09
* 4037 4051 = -2.85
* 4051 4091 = -4.96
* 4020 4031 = -3.22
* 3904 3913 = -1.26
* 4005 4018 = -3.38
